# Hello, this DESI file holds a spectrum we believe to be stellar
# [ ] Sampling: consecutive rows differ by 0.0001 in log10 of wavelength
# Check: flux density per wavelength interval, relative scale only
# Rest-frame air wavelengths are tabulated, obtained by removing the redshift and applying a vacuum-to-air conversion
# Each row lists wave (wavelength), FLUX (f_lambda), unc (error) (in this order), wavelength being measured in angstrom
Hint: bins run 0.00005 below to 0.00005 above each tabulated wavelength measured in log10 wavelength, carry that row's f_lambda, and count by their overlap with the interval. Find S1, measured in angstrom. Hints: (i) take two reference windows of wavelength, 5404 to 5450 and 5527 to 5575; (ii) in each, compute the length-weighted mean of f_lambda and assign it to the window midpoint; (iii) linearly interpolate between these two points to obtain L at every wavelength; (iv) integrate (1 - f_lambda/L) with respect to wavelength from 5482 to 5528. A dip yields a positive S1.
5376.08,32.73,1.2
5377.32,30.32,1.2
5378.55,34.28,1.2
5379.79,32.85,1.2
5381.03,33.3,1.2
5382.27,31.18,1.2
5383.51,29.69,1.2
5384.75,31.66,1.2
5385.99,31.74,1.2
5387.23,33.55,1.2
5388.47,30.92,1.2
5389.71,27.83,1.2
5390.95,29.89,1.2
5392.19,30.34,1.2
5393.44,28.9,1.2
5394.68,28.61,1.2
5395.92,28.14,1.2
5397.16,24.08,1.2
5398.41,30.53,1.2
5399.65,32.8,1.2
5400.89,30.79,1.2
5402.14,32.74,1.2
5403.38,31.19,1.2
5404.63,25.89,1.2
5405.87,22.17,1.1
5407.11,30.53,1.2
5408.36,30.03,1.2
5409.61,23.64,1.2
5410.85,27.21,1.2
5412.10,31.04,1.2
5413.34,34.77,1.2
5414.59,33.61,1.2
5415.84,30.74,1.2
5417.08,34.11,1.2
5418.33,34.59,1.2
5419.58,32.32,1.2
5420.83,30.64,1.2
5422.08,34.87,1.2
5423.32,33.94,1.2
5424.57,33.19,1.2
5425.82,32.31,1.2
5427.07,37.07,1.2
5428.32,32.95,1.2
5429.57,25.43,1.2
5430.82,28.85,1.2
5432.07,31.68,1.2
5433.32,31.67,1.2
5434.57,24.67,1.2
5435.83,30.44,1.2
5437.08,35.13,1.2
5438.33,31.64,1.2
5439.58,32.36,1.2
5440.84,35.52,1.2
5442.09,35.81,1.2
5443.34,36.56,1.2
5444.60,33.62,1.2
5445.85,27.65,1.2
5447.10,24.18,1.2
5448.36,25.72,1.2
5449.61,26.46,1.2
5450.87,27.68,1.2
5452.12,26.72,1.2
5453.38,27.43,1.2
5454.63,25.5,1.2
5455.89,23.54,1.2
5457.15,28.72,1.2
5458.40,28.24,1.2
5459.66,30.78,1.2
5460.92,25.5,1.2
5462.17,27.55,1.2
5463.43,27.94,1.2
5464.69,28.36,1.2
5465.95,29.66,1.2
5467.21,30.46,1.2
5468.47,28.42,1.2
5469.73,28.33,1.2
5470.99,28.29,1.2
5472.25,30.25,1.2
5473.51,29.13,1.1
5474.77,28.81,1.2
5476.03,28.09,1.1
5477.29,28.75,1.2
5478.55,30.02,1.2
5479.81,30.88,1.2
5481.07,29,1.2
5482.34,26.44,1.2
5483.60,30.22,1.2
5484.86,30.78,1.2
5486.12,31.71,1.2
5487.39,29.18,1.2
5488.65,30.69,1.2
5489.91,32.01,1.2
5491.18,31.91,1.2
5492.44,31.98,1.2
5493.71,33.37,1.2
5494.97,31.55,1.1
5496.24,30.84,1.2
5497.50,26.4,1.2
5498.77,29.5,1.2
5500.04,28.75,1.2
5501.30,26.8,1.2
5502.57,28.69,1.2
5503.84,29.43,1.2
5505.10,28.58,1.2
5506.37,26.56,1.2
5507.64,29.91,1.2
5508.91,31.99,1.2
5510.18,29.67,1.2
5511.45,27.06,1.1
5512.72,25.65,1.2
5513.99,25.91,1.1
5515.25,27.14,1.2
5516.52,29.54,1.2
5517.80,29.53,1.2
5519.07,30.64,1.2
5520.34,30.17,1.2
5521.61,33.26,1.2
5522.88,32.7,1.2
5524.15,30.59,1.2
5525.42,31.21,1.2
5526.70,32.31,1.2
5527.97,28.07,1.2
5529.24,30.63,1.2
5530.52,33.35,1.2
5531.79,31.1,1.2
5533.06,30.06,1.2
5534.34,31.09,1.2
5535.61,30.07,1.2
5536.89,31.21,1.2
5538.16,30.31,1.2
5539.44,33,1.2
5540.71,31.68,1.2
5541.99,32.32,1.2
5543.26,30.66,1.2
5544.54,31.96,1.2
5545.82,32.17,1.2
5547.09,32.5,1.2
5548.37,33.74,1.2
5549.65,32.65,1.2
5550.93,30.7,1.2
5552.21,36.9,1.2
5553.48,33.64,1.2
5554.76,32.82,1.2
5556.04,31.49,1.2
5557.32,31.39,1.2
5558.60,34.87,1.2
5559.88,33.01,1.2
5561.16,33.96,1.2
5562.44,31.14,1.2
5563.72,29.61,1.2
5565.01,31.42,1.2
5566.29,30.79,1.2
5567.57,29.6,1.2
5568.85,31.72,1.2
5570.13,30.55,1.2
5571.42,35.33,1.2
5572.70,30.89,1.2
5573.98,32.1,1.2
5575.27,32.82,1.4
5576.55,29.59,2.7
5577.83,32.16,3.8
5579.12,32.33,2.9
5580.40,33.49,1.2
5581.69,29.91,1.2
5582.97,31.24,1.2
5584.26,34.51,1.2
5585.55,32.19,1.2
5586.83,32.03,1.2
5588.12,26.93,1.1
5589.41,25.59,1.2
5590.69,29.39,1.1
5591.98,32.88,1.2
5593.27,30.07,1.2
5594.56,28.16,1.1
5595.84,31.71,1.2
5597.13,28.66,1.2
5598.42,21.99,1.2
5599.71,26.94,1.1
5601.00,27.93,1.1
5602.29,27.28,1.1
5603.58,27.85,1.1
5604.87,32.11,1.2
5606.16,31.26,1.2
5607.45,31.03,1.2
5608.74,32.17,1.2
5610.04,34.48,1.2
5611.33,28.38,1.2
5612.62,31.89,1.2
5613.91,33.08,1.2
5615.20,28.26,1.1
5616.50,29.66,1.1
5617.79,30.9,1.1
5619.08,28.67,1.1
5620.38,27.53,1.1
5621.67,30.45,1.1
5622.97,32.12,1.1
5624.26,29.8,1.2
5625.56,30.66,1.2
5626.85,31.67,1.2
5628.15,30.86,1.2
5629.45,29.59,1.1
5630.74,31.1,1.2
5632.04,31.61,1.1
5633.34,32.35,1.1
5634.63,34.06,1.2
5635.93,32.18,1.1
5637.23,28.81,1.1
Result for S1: 2.5 angstrom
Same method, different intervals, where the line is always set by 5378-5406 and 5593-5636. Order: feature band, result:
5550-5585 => -2.3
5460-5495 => 0.7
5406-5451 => -1.3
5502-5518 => 1.0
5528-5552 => -1.1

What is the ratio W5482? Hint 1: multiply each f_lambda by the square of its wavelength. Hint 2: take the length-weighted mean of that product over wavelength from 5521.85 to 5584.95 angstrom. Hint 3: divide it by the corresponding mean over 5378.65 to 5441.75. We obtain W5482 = 1.1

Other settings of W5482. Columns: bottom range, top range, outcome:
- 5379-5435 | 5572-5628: 1.06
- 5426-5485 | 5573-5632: 1.09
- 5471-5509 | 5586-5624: 1.04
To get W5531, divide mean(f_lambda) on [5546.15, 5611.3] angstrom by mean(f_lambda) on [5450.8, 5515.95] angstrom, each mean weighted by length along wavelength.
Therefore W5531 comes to 1.1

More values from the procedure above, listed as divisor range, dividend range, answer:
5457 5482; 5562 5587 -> 1.10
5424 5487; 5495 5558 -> 1.03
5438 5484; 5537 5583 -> 1.11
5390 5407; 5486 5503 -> 1.04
